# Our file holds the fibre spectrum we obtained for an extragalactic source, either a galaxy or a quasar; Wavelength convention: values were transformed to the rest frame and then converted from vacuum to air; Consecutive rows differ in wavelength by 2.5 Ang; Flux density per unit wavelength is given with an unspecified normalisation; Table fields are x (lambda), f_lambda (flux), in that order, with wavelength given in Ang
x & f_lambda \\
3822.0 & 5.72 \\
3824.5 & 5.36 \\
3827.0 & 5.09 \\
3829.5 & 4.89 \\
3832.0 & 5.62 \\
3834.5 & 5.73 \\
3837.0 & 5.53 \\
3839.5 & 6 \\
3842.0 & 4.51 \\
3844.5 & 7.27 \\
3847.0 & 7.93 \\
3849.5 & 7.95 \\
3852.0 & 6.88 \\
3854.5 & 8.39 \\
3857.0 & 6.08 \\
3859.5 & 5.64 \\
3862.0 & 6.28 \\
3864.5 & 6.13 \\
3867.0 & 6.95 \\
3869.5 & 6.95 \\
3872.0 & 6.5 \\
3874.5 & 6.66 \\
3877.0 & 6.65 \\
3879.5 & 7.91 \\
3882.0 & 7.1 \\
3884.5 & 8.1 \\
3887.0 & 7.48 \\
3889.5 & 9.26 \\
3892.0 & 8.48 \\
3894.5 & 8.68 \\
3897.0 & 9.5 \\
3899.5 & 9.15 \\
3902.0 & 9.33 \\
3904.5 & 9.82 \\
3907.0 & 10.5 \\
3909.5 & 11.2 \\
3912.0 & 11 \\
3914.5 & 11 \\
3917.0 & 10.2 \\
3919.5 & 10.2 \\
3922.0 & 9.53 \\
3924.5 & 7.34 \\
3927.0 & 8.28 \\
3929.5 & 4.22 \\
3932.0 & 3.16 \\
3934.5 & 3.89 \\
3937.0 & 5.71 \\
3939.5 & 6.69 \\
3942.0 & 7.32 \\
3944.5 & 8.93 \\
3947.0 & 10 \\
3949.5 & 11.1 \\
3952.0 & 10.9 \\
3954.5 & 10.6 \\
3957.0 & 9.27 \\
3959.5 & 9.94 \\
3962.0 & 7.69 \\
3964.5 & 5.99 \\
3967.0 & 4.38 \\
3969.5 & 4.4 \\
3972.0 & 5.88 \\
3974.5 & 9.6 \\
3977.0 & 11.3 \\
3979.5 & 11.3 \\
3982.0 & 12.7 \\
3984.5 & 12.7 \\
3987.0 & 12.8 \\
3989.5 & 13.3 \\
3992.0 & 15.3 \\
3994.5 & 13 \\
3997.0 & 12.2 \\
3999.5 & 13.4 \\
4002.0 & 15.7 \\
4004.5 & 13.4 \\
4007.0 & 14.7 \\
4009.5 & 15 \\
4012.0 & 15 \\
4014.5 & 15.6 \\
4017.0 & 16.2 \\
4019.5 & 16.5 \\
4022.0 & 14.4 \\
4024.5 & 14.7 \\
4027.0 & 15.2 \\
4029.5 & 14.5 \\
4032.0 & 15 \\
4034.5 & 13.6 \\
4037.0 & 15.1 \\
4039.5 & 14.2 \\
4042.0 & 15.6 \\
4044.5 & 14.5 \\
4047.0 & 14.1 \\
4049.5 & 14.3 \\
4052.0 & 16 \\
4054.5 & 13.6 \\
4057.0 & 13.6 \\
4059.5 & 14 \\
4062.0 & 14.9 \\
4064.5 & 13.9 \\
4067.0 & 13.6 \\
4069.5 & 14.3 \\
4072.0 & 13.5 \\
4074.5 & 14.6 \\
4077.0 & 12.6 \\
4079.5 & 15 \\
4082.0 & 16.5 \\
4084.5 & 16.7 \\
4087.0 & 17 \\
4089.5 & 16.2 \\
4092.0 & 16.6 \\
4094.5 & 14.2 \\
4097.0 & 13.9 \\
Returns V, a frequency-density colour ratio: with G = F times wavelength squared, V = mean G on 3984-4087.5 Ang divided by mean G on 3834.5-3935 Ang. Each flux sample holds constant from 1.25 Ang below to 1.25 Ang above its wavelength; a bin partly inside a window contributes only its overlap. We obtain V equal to 2.03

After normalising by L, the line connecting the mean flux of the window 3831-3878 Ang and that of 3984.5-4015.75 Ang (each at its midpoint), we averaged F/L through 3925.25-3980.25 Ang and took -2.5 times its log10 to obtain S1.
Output 0.447 mag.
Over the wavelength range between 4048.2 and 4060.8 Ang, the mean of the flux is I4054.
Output 14.3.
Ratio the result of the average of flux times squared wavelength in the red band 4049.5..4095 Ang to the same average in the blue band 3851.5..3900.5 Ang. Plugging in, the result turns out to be 2.20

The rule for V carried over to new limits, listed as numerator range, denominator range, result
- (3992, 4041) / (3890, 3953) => 1.78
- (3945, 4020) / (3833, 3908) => 1.65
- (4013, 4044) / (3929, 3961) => 1.98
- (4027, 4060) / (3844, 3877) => 2.32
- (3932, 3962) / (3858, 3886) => 1.27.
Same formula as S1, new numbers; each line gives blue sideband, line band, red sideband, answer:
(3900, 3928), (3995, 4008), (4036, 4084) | -0.10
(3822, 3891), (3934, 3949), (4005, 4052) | 0.40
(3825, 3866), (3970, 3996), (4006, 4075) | 0.06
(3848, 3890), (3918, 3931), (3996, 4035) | 0.25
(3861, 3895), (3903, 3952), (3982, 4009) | 0.16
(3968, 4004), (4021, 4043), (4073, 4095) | -0.09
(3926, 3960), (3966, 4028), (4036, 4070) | -0.14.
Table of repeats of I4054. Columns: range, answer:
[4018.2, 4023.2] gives 15.5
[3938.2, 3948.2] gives 8.21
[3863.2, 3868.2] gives 6.53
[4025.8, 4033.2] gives 14.9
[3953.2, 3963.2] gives 9.39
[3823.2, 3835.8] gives 5.34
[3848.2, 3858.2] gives 7.33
